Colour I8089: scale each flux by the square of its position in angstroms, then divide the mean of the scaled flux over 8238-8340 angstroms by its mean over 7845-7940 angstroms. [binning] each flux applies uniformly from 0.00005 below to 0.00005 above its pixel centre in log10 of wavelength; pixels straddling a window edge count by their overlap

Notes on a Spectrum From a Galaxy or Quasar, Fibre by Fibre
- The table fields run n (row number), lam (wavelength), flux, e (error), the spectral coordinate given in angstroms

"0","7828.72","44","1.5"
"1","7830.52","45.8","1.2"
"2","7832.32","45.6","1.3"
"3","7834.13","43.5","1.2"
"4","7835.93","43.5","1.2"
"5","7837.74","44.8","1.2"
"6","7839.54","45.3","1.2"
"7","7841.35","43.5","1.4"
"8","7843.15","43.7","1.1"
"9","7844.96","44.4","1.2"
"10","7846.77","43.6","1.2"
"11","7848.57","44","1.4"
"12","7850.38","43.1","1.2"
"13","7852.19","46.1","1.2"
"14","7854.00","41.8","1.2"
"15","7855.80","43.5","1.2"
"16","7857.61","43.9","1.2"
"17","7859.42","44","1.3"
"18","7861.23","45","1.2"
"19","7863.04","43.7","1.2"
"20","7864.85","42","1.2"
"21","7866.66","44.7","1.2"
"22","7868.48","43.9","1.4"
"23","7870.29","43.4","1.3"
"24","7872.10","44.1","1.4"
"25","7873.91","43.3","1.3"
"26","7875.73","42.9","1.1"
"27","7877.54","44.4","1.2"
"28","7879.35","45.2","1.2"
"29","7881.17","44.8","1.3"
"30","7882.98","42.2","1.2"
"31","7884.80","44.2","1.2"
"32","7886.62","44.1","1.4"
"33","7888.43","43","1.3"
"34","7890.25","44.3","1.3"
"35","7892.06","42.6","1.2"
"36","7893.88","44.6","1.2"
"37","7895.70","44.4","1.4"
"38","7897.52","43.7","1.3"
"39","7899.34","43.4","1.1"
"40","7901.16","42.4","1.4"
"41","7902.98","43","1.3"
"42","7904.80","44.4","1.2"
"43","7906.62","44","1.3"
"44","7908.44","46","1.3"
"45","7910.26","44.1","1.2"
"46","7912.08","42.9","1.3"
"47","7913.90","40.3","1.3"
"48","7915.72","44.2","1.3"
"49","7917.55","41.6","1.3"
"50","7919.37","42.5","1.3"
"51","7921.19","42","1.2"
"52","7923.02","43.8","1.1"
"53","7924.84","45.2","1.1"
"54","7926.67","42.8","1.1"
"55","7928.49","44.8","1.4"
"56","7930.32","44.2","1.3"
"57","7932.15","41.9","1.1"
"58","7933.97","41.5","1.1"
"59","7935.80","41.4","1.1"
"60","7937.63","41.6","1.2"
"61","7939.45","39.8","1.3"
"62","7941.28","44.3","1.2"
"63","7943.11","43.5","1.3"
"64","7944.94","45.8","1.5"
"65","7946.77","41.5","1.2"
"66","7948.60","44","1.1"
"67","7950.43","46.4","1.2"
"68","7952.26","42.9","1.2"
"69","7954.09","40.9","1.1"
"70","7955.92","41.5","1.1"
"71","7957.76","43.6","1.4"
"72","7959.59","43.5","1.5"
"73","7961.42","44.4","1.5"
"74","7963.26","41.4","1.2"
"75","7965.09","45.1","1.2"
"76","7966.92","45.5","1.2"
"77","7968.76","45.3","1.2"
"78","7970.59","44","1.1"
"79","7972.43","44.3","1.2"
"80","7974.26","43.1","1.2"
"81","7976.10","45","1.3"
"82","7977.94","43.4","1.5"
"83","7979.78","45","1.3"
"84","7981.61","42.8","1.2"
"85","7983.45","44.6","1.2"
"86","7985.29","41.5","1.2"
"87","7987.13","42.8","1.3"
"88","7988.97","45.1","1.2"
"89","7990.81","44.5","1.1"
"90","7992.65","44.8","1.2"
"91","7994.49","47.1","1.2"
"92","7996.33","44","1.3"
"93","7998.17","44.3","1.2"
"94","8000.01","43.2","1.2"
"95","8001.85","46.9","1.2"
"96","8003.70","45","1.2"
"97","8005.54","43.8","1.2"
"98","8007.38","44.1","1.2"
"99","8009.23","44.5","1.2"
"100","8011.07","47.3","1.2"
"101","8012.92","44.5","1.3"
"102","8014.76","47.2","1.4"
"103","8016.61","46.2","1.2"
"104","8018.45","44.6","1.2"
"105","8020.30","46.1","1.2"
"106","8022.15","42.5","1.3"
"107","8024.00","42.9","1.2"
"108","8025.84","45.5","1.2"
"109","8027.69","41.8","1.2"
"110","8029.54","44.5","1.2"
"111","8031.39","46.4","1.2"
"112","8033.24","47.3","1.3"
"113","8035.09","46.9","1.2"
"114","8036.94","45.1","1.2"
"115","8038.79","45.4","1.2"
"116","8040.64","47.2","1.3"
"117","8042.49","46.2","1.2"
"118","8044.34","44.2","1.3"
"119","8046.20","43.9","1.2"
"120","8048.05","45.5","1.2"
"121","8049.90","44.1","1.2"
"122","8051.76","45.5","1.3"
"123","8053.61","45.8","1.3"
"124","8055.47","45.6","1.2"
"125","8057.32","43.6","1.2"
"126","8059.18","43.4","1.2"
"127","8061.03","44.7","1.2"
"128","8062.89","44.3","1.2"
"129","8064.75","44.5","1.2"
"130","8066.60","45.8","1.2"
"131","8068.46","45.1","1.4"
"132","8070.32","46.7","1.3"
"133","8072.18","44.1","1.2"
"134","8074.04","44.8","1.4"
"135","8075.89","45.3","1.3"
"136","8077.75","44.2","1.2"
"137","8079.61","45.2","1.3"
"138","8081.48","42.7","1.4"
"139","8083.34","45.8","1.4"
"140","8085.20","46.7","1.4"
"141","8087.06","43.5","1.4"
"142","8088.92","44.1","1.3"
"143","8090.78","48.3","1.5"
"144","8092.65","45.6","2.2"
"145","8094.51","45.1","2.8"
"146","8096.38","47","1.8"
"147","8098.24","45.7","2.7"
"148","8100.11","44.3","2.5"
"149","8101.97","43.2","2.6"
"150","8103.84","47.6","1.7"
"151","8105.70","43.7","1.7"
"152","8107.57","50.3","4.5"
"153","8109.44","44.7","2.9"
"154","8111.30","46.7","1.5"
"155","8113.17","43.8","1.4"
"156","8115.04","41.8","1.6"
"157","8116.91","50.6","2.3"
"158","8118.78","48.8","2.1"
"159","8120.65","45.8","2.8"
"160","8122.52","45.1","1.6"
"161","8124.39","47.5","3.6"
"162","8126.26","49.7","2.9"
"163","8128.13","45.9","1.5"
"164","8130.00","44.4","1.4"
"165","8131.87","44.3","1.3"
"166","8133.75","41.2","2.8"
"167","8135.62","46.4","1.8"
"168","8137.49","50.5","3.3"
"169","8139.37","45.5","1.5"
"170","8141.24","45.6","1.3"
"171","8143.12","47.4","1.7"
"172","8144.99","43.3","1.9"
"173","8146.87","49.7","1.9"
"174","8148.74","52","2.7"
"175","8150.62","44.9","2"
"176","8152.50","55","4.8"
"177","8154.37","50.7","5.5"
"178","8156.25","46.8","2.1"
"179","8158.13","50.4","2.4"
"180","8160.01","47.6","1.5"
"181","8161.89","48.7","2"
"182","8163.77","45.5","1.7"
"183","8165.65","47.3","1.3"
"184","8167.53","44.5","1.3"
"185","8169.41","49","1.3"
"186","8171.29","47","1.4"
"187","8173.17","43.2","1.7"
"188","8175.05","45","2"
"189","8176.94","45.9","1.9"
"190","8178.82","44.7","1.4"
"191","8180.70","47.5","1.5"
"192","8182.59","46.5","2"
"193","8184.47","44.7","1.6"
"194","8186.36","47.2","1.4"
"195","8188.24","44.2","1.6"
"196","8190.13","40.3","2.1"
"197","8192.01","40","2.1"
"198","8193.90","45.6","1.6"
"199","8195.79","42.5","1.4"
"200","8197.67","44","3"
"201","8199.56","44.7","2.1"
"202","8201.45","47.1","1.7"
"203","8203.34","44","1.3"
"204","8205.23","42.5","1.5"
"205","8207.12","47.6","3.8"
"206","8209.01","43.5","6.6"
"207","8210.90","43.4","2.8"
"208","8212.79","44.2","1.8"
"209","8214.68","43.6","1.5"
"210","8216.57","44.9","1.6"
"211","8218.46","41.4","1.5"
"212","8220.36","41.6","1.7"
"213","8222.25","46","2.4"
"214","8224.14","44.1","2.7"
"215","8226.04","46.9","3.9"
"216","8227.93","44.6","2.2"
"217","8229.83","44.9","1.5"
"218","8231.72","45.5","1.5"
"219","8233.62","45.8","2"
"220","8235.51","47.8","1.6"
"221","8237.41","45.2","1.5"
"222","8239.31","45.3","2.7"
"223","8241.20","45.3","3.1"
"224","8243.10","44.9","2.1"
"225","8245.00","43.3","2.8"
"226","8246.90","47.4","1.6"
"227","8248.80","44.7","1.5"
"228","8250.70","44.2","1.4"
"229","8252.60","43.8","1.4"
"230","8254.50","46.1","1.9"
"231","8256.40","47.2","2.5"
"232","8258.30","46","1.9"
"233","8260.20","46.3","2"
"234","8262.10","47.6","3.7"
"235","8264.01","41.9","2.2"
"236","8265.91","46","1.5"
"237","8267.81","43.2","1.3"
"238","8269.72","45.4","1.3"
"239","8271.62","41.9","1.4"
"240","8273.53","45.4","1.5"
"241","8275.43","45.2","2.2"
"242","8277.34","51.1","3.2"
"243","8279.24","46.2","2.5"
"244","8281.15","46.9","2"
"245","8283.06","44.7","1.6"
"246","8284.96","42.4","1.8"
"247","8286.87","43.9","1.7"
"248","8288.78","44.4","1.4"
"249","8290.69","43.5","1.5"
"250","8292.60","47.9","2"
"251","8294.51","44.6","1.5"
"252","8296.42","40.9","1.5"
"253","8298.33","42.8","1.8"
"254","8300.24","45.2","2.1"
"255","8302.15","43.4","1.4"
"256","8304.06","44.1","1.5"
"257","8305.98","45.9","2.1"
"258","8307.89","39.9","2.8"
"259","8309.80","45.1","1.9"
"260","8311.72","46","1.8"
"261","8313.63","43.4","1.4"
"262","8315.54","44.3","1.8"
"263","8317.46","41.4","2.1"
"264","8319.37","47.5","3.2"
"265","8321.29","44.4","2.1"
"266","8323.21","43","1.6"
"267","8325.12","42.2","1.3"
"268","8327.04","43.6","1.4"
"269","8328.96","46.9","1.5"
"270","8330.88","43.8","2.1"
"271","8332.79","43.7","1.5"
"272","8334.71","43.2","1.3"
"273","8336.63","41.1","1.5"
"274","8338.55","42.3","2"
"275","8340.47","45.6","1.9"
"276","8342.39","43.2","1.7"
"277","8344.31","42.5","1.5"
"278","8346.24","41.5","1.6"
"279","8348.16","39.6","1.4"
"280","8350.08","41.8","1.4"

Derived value 1.1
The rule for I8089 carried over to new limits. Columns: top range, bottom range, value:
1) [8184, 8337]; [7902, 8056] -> 1.08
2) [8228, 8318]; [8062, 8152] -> 1.02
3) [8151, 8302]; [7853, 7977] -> 1.12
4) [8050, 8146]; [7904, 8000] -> 1.08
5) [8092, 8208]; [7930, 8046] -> 1.08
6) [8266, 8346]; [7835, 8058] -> 1.10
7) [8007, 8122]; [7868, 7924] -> 1.09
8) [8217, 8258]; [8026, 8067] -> 1.05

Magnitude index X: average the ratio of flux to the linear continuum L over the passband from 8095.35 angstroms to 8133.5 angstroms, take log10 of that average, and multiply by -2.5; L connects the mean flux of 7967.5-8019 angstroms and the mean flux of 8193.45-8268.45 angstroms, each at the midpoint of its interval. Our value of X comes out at -0.03 mag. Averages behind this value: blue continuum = 44.6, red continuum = 44.9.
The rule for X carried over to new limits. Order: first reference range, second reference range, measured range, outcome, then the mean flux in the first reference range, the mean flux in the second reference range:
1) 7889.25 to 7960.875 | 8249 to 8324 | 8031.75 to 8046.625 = -0.05 mag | 43.2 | 44.7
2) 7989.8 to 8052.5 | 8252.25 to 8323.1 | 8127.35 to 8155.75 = -0.05 mag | 45.1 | 44.7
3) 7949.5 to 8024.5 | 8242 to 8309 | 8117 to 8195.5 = -0.04 mag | 44.3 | 44.8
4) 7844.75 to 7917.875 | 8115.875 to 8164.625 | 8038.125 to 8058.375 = 0.02 mag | 43.7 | 47.4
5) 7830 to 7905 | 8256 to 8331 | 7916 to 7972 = 0.02 mag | 43.9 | 44.6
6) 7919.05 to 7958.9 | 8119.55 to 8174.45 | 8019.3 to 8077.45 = 0.00 mag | 43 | 47.1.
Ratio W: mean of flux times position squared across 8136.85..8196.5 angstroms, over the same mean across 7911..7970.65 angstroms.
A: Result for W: 1.14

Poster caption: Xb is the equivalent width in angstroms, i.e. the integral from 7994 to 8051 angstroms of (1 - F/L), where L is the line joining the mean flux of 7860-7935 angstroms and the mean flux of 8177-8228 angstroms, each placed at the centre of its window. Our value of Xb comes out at -1.6 angstroms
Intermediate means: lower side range 43.5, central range 45.1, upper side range 44.4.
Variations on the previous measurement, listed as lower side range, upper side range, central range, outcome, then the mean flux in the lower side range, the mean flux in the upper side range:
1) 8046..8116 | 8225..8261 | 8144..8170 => -1.69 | 45.1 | 45.5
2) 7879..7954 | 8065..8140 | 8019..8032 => 0.15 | 43.4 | 45.7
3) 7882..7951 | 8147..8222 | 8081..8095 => -0.15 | 43.3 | 45.7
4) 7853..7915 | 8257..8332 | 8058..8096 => -0.79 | 43.7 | 44.6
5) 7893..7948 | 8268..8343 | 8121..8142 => -1.07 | 43.2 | 44.3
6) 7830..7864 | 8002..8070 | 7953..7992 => 0.93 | 44.1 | 45.1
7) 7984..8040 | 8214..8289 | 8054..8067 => 0.10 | 44.9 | 45.1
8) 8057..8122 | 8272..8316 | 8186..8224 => 0.92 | 45.4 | 44.6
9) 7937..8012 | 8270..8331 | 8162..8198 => -0.66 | 44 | 44.5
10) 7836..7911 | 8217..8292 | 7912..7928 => 0.43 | 43.9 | 45.1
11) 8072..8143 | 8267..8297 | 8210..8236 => 0.35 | 45.7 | 44.9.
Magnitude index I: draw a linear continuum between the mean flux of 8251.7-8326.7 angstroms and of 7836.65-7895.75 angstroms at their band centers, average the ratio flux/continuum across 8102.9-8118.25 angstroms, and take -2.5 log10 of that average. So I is -0.05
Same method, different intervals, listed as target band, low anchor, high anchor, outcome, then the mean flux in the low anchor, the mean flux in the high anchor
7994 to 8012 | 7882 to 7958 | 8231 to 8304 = -0.03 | 43.2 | 45.1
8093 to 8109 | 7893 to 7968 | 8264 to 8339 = -0.05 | 43.3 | 44.3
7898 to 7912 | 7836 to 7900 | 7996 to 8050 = 0.01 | 43.9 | 45.1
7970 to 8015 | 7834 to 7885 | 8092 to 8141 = 0.01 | 43.9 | 46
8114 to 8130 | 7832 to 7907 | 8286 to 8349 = -0.07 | 43.8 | 43.7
